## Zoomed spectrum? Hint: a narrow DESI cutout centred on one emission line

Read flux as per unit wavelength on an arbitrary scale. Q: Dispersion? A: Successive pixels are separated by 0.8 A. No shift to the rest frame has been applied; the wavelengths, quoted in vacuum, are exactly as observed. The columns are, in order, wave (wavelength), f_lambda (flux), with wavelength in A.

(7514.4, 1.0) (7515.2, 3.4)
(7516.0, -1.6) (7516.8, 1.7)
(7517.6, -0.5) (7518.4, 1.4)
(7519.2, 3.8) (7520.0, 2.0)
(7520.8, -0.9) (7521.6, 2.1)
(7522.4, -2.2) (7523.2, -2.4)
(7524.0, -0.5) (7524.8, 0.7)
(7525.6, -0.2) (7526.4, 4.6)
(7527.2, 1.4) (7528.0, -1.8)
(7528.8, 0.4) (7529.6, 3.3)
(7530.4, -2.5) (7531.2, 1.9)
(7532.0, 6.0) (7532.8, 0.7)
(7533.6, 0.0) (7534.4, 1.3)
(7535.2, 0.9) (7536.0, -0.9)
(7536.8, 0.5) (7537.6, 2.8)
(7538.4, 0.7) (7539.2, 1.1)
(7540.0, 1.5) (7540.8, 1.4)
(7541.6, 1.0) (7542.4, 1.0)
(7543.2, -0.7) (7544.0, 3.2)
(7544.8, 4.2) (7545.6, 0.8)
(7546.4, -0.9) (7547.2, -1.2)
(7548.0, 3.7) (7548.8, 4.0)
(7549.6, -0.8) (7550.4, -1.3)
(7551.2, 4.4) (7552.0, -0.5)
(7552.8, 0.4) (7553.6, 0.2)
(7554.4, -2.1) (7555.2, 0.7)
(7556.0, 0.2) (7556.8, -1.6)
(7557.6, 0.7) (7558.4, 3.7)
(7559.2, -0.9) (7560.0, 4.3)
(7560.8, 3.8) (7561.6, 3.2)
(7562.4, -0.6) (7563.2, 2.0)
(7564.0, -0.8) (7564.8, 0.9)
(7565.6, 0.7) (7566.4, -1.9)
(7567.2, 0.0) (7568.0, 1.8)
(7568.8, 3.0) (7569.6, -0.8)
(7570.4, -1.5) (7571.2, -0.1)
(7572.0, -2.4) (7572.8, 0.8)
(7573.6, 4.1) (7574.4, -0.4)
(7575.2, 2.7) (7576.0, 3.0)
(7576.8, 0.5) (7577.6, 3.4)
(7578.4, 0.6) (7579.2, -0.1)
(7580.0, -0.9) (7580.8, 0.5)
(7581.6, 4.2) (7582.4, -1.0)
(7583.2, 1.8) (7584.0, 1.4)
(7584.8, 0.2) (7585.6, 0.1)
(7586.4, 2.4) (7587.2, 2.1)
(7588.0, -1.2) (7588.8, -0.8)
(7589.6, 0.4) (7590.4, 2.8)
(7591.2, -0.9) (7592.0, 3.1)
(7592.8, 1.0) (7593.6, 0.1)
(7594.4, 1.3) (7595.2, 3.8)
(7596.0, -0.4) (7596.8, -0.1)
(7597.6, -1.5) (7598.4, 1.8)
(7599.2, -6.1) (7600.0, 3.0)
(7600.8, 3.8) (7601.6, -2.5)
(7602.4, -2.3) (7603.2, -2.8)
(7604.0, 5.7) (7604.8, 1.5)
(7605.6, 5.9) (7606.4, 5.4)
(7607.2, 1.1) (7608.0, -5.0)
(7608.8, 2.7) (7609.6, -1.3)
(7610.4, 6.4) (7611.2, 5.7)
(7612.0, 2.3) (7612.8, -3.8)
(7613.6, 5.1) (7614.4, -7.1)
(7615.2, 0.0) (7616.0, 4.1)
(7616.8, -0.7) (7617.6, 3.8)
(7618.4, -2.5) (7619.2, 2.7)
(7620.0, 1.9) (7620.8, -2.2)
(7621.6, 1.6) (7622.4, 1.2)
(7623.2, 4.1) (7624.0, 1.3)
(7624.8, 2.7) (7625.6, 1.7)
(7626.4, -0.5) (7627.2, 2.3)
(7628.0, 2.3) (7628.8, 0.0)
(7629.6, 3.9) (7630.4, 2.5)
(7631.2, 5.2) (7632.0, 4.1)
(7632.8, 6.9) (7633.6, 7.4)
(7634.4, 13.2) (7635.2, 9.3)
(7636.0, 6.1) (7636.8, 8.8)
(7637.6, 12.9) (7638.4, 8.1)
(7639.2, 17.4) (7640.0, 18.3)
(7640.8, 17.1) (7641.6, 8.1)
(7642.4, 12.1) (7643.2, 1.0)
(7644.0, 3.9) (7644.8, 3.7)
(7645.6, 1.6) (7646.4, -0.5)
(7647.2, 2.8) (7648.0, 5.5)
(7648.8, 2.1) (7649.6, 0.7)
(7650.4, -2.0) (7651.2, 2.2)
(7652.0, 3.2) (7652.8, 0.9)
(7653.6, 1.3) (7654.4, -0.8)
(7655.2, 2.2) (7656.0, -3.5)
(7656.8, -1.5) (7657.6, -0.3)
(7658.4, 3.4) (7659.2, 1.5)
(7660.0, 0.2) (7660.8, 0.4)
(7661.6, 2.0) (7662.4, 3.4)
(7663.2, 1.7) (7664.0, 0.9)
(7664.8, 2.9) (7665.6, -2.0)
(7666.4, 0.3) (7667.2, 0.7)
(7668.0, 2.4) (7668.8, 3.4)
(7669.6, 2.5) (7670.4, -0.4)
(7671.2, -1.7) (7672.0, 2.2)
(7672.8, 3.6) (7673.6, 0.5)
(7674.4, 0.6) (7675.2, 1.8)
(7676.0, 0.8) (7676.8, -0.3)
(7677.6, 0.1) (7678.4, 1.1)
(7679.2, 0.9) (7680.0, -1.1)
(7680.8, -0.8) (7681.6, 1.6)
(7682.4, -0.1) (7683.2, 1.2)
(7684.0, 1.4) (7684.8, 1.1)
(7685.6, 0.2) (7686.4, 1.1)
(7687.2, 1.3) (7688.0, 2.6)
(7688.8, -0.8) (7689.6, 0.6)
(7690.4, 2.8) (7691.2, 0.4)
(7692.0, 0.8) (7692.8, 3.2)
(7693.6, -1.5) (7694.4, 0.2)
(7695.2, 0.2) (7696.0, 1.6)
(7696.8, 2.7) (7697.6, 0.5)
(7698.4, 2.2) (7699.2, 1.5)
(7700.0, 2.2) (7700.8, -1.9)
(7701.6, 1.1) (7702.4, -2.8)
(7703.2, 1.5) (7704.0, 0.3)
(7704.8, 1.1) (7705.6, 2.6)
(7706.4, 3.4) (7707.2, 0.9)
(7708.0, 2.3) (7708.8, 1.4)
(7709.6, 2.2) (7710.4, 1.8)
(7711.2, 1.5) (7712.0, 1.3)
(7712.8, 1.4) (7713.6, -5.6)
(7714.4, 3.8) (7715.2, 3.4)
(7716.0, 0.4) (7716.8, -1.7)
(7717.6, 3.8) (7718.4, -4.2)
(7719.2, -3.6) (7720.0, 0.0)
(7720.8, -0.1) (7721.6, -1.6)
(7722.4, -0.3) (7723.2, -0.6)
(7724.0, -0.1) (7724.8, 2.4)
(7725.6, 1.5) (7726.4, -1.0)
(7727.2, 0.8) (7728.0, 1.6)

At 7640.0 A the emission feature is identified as [O II]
